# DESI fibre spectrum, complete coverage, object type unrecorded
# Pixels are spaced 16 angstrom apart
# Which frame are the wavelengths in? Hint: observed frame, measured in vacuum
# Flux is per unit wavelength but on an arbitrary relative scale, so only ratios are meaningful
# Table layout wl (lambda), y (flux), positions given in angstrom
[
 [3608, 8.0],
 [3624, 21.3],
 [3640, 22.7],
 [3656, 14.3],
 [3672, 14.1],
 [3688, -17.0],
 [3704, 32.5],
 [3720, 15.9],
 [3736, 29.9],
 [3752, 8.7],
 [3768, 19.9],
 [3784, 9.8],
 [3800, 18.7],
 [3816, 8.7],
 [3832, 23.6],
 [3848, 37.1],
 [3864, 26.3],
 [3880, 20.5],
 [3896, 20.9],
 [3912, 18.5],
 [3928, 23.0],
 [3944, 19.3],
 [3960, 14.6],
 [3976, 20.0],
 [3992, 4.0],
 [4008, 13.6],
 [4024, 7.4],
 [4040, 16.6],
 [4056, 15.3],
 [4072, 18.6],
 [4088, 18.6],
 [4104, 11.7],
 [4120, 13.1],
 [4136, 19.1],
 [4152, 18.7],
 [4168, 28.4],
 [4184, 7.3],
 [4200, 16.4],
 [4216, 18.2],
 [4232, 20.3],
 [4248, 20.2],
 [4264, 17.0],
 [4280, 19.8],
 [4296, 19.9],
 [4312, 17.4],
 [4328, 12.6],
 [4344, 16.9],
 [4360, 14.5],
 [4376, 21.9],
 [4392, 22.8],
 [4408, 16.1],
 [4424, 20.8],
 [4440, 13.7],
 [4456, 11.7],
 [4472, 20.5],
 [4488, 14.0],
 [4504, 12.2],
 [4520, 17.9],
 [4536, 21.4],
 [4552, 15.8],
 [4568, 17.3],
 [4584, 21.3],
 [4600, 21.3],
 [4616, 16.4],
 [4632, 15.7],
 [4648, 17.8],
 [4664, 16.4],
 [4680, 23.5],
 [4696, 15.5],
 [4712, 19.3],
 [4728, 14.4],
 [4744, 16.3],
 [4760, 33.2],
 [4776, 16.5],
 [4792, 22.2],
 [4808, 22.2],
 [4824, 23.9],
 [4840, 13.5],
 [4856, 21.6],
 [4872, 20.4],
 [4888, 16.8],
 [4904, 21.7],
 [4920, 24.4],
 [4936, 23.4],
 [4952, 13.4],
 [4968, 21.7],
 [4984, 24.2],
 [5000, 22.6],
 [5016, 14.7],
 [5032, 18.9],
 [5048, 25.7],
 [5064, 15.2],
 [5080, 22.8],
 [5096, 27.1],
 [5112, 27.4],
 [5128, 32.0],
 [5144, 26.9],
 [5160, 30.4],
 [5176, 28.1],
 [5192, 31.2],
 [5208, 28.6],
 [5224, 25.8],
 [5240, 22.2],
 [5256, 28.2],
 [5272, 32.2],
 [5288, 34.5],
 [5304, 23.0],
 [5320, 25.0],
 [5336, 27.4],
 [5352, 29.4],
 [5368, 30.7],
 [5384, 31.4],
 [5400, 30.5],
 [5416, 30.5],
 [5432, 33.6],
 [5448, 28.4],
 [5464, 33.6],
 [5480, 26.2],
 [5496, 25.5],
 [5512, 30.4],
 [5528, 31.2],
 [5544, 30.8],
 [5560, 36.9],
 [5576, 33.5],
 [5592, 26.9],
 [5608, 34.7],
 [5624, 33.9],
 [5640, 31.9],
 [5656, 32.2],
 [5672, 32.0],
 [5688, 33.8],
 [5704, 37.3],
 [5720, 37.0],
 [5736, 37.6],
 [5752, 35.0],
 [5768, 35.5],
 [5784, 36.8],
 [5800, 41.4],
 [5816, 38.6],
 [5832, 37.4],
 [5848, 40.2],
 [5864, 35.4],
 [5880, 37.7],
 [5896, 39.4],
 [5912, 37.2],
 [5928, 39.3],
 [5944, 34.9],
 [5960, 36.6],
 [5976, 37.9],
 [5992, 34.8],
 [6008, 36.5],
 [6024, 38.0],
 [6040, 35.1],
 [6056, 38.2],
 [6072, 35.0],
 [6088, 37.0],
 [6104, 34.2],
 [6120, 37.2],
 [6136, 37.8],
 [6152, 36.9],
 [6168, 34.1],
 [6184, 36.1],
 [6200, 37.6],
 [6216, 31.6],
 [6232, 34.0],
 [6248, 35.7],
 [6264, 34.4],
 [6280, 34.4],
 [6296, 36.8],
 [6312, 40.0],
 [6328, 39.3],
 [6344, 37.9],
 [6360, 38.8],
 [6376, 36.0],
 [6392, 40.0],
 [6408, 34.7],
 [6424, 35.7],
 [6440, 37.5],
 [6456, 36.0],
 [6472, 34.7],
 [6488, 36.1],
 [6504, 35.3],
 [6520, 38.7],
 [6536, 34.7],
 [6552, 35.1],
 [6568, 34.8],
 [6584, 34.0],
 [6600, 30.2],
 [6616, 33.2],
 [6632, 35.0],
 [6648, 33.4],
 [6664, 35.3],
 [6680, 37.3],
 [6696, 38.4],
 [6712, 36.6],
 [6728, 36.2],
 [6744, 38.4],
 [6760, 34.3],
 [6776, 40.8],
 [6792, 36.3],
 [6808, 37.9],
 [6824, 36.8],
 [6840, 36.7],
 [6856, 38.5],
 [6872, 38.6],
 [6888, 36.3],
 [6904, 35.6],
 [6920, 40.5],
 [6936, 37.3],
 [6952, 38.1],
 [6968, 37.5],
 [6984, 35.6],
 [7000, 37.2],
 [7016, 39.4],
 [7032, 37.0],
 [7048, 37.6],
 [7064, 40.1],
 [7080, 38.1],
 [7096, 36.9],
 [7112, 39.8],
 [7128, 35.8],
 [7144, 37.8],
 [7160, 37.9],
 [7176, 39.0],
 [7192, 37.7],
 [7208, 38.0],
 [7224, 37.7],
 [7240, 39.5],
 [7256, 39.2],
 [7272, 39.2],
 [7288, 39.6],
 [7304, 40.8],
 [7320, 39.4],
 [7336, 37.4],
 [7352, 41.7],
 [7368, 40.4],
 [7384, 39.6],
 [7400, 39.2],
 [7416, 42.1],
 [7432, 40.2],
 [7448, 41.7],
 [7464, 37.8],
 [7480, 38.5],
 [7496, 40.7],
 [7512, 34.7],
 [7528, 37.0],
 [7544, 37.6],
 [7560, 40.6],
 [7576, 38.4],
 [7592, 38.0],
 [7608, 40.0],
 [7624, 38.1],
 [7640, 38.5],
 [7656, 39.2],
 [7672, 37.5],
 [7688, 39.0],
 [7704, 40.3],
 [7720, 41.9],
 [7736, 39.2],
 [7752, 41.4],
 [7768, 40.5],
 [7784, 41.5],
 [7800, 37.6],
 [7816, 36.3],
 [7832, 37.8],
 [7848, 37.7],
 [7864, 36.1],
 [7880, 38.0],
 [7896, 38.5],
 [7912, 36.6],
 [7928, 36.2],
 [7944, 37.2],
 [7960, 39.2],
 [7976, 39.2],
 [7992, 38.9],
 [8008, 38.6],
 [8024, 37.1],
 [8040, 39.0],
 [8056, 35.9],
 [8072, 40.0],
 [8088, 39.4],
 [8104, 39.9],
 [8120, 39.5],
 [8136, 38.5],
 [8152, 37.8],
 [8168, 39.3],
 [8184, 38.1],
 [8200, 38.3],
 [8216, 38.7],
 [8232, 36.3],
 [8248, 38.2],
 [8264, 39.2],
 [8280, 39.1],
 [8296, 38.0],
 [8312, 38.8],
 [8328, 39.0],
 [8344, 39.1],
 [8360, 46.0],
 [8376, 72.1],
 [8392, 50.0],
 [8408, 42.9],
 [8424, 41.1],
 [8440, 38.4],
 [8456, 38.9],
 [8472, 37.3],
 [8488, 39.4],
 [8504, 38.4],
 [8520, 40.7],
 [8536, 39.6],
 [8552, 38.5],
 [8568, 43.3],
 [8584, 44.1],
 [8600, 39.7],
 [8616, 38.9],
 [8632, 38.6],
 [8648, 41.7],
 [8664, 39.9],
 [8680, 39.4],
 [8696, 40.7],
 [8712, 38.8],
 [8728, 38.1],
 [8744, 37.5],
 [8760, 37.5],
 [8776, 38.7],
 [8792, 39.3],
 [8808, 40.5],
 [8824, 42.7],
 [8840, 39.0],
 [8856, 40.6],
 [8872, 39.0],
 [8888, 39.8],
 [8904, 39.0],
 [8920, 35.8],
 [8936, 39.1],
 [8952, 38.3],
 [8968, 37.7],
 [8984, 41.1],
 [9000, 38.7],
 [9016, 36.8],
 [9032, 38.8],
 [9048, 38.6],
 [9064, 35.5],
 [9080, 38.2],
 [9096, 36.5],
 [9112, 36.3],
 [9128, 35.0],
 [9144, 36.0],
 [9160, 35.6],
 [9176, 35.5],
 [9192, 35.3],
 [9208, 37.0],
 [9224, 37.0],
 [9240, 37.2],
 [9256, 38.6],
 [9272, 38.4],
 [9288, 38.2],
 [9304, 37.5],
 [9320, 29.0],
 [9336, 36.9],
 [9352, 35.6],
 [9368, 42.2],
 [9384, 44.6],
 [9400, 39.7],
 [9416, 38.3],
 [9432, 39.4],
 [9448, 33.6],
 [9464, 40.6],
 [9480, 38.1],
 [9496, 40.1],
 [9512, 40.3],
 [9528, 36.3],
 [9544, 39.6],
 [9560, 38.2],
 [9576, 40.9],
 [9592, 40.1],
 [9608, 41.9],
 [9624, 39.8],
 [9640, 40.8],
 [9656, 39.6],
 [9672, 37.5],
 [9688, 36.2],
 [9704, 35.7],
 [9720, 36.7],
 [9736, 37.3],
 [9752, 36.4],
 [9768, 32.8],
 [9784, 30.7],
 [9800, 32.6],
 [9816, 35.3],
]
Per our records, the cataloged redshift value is 0.28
